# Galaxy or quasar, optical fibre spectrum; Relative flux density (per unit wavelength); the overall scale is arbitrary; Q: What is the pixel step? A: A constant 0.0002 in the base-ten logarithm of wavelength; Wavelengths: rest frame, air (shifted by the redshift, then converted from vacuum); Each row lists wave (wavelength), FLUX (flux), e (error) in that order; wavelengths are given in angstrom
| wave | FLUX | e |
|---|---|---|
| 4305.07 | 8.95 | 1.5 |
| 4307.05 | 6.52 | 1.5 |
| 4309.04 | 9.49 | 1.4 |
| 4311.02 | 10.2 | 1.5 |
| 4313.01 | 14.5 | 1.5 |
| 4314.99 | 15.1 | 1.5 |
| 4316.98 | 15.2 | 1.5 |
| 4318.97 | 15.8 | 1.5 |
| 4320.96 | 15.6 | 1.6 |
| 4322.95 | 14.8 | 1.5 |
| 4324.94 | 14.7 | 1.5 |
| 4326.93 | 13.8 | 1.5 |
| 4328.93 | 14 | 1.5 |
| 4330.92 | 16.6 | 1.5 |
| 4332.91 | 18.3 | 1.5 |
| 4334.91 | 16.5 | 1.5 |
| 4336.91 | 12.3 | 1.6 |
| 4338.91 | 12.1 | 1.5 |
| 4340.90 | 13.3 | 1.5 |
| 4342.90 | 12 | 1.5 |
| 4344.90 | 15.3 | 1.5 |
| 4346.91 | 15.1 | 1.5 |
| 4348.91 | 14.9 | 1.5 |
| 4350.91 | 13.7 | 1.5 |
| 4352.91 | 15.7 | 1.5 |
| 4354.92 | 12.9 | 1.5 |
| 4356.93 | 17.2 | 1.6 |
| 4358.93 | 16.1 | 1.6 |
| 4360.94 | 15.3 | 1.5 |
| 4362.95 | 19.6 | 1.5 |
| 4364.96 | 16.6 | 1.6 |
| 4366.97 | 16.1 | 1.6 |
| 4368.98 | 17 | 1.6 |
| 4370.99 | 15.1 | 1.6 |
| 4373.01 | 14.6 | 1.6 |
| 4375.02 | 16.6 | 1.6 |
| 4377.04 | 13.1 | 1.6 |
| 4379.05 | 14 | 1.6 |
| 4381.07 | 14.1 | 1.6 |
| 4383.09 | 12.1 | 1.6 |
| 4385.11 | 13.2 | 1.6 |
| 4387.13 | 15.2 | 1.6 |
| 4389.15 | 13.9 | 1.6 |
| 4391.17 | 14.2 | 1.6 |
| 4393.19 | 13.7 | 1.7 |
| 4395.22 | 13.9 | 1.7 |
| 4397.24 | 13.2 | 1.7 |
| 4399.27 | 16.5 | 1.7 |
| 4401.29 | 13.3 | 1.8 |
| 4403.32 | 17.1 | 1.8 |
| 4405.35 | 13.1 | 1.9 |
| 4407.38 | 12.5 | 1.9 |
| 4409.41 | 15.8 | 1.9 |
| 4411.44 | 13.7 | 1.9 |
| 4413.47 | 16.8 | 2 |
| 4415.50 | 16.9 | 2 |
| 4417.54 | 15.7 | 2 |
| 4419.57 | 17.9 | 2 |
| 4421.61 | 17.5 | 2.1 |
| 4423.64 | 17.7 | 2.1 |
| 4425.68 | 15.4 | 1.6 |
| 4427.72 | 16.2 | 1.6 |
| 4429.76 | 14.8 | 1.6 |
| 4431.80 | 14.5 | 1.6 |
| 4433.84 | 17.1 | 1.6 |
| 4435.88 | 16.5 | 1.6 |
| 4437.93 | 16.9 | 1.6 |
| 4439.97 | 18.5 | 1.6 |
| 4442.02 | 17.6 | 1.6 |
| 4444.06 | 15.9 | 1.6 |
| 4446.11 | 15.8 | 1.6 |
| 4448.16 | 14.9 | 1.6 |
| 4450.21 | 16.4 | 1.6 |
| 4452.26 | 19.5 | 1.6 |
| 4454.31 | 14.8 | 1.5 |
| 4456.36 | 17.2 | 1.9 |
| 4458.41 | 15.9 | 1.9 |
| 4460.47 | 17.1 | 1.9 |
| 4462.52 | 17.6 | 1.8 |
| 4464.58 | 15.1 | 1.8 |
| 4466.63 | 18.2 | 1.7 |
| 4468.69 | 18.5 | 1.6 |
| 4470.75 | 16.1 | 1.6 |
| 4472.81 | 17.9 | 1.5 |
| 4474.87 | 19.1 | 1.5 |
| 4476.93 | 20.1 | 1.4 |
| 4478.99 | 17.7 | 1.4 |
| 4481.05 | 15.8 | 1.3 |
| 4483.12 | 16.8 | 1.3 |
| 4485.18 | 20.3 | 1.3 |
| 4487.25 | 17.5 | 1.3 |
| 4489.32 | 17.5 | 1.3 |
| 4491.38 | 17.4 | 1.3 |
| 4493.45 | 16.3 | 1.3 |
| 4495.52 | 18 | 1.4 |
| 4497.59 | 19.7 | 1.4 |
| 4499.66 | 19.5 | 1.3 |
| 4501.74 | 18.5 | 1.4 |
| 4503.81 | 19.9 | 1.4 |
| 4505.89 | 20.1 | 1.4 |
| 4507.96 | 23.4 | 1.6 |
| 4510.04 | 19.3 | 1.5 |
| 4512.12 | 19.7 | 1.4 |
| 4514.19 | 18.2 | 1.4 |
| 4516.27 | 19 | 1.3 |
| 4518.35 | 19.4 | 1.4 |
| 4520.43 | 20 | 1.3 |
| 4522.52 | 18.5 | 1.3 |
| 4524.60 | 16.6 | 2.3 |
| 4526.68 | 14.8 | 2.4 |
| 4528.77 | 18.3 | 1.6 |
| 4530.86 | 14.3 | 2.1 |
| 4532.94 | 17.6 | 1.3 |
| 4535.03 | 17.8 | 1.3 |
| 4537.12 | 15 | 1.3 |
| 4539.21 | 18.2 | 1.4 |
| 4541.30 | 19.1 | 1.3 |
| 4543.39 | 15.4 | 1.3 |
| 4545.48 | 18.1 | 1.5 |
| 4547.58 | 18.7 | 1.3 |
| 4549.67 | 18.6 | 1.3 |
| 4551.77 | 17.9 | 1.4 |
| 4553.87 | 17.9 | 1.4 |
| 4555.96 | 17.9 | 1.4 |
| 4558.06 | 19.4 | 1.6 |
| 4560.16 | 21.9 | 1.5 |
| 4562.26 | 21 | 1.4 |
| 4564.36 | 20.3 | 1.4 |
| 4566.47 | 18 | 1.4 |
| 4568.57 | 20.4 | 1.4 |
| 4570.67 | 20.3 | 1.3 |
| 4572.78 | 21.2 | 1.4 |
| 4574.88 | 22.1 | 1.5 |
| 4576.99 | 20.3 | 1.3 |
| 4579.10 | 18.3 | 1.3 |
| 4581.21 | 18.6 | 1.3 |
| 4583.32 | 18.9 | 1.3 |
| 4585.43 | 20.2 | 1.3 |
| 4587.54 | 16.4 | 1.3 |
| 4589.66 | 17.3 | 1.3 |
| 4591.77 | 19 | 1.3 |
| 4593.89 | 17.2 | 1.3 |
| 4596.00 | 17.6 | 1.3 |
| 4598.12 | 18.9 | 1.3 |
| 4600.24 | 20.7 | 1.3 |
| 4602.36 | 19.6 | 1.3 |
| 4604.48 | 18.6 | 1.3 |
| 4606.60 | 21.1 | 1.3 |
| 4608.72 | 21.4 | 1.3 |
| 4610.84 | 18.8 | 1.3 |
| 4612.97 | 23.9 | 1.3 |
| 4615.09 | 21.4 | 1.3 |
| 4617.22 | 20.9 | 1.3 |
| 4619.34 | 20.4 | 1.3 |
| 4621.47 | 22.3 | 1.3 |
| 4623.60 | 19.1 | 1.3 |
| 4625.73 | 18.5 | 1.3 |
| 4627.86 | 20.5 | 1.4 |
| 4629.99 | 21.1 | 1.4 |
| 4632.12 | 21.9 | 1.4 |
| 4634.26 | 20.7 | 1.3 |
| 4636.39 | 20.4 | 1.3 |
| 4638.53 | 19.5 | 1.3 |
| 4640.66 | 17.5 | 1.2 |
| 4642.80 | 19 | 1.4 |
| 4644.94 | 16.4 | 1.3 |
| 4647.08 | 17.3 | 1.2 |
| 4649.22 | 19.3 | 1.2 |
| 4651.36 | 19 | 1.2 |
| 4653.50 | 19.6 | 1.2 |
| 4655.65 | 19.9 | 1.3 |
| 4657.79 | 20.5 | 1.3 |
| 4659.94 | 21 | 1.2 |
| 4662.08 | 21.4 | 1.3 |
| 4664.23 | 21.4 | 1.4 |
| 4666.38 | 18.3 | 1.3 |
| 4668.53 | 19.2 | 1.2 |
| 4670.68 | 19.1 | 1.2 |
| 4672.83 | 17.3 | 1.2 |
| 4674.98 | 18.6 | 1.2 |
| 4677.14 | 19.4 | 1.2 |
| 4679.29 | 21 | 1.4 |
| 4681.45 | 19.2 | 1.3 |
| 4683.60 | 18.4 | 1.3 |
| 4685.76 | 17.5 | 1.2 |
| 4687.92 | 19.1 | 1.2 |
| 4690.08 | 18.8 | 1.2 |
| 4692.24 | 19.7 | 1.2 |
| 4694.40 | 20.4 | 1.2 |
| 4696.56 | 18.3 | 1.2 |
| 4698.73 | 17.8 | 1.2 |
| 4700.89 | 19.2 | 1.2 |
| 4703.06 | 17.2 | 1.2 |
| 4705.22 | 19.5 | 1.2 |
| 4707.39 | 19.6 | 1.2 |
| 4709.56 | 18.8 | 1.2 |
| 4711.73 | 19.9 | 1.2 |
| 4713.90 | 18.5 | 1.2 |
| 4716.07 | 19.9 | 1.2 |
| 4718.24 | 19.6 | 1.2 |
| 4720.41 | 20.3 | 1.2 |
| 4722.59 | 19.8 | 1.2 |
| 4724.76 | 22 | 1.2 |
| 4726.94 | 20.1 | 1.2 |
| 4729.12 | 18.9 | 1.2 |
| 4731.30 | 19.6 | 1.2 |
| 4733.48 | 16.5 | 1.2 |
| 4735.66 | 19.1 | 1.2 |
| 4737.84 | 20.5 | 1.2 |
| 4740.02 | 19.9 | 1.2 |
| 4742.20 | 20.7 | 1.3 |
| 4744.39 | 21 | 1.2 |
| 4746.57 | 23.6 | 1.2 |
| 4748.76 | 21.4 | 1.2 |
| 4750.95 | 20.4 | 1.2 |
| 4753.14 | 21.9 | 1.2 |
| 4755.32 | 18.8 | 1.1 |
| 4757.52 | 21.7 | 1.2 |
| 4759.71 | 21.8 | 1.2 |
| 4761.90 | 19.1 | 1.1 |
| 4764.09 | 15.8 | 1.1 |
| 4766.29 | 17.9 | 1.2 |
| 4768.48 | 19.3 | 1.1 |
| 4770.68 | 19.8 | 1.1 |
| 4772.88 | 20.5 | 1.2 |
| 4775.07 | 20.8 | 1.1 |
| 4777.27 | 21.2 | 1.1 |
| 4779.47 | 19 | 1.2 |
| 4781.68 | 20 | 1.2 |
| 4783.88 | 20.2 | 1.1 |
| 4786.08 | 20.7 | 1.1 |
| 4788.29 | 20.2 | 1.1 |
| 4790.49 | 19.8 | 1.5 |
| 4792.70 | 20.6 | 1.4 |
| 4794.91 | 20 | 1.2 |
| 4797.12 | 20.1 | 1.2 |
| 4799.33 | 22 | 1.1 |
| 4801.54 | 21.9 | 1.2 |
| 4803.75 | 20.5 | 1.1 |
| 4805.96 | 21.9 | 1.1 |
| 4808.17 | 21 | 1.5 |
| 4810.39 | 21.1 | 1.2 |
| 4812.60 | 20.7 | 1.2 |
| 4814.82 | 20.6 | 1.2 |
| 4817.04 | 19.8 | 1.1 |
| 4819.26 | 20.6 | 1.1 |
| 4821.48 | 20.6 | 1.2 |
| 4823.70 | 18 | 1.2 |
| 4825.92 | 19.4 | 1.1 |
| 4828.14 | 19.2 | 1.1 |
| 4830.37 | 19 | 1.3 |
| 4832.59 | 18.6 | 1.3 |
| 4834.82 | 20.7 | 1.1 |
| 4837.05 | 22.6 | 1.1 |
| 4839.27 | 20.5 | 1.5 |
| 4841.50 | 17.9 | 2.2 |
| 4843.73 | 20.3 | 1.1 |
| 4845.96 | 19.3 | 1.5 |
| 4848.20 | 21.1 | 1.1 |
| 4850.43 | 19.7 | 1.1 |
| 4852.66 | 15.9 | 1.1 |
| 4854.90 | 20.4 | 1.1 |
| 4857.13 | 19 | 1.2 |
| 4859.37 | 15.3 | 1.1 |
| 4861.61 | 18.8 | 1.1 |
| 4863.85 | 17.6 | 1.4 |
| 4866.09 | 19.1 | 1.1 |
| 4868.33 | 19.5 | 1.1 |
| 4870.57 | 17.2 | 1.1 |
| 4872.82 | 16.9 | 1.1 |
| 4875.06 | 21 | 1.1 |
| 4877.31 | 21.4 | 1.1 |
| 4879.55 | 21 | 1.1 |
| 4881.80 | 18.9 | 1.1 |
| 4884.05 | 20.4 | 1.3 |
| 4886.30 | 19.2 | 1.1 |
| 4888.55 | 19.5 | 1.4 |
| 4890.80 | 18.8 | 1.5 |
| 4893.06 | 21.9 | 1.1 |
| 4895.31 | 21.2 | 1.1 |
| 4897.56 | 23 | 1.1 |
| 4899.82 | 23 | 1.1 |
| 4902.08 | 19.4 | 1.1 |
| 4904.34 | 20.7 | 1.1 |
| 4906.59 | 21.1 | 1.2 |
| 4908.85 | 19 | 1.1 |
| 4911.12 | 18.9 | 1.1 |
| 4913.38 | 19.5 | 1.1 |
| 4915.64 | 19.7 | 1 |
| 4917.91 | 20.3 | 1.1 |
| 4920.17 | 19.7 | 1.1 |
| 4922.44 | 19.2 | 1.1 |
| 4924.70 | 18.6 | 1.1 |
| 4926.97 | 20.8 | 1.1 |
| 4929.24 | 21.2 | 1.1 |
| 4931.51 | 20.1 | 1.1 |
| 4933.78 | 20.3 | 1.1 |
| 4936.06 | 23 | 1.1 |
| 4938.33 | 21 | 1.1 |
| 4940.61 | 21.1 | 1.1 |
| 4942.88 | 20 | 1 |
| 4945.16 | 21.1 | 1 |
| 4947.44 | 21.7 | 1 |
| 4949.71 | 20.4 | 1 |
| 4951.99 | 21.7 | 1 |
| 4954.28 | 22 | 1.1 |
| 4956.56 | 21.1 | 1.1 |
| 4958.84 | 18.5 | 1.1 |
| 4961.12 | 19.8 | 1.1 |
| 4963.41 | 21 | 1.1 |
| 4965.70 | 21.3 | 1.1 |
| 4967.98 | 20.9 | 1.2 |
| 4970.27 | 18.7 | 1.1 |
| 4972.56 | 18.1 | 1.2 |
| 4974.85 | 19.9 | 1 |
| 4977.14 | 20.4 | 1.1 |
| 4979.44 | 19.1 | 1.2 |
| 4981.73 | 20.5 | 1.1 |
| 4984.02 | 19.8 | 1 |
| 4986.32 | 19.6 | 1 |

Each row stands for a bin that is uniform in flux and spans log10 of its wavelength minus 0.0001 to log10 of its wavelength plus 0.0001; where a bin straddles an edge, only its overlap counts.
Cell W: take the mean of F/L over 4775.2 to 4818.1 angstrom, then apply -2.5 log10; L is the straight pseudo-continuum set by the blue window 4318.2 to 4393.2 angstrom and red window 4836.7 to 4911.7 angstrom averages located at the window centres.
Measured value -0.09 mag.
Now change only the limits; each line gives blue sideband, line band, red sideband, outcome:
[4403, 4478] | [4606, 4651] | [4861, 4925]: -0.12 mag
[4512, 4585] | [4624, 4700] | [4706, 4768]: 0.00 mag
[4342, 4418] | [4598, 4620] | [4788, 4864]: -0.18 mag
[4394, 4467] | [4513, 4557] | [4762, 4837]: -0.03 mag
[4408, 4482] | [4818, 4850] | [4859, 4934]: -0.03 mag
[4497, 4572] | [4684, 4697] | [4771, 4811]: 0.05 mag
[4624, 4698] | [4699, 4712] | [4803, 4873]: 0.03 mag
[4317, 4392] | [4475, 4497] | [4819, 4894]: -0.11 mag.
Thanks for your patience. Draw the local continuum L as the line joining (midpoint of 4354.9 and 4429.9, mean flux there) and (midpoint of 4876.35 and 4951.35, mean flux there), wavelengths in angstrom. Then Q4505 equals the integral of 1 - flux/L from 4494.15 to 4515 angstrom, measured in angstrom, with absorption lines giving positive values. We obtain -4.09 angstrom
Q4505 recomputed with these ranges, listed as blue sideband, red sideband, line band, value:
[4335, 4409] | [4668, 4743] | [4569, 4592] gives -2.46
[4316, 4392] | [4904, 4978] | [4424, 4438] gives -0.28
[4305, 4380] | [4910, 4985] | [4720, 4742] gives -1.78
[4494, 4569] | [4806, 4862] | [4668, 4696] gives 0.12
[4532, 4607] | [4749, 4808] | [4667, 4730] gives 1.66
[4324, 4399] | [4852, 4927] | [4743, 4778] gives -3.60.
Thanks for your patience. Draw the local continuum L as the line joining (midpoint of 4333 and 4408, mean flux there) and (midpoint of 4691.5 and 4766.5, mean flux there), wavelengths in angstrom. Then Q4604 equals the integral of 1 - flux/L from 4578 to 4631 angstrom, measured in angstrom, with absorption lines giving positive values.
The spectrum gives -4.9 angstrom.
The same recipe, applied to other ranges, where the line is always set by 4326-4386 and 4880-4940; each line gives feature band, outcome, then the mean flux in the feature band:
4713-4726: -1.10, 20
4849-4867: 1.42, 18.3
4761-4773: 0.22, 18.6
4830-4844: -0.25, 20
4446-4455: -0.31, 16.4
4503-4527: -3.98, 19.2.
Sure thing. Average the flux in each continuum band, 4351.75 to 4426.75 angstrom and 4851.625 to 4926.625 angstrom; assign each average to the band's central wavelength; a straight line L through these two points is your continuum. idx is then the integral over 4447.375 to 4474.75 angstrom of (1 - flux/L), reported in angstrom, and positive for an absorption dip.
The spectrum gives -1.9 angstrom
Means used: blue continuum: 15.2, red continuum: 19.6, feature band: 17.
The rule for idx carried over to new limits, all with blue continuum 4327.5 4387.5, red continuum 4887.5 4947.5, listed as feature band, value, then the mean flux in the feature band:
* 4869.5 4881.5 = 0.36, 19.5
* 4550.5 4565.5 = -2.23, 19.4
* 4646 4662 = -1.57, 19.6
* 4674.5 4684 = -0.68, 19.4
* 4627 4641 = -2.13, 20.4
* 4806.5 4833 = -0.60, 20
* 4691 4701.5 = -0.44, 19.1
